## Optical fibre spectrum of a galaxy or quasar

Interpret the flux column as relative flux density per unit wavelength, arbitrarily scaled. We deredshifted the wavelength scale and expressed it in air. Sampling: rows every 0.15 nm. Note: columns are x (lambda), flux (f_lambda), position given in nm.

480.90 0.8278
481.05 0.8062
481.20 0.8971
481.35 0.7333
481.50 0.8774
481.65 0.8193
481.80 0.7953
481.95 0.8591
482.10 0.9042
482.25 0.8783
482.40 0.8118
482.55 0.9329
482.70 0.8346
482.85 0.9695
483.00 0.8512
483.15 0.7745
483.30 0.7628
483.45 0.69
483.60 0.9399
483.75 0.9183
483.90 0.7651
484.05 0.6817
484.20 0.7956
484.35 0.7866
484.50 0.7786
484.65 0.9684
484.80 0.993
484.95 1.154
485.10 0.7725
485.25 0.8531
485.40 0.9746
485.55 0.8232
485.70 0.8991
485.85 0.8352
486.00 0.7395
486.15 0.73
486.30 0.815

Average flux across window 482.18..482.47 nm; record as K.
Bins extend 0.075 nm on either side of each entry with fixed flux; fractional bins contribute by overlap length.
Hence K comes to 0.845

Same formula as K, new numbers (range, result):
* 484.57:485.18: 0.969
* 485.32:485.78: 0.898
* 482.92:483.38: 0.797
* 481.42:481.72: 0.847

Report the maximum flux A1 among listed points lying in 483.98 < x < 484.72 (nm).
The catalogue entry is 0.9684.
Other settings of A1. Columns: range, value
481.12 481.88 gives 0.8971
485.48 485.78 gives 0.8991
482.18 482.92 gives 0.9695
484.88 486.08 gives 1.154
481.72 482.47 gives 0.9042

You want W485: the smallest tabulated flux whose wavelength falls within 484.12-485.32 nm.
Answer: 0.7725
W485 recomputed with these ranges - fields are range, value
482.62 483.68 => 0.69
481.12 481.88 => 0.7333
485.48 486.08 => 0.7395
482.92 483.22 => 0.7745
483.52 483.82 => 0.9183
